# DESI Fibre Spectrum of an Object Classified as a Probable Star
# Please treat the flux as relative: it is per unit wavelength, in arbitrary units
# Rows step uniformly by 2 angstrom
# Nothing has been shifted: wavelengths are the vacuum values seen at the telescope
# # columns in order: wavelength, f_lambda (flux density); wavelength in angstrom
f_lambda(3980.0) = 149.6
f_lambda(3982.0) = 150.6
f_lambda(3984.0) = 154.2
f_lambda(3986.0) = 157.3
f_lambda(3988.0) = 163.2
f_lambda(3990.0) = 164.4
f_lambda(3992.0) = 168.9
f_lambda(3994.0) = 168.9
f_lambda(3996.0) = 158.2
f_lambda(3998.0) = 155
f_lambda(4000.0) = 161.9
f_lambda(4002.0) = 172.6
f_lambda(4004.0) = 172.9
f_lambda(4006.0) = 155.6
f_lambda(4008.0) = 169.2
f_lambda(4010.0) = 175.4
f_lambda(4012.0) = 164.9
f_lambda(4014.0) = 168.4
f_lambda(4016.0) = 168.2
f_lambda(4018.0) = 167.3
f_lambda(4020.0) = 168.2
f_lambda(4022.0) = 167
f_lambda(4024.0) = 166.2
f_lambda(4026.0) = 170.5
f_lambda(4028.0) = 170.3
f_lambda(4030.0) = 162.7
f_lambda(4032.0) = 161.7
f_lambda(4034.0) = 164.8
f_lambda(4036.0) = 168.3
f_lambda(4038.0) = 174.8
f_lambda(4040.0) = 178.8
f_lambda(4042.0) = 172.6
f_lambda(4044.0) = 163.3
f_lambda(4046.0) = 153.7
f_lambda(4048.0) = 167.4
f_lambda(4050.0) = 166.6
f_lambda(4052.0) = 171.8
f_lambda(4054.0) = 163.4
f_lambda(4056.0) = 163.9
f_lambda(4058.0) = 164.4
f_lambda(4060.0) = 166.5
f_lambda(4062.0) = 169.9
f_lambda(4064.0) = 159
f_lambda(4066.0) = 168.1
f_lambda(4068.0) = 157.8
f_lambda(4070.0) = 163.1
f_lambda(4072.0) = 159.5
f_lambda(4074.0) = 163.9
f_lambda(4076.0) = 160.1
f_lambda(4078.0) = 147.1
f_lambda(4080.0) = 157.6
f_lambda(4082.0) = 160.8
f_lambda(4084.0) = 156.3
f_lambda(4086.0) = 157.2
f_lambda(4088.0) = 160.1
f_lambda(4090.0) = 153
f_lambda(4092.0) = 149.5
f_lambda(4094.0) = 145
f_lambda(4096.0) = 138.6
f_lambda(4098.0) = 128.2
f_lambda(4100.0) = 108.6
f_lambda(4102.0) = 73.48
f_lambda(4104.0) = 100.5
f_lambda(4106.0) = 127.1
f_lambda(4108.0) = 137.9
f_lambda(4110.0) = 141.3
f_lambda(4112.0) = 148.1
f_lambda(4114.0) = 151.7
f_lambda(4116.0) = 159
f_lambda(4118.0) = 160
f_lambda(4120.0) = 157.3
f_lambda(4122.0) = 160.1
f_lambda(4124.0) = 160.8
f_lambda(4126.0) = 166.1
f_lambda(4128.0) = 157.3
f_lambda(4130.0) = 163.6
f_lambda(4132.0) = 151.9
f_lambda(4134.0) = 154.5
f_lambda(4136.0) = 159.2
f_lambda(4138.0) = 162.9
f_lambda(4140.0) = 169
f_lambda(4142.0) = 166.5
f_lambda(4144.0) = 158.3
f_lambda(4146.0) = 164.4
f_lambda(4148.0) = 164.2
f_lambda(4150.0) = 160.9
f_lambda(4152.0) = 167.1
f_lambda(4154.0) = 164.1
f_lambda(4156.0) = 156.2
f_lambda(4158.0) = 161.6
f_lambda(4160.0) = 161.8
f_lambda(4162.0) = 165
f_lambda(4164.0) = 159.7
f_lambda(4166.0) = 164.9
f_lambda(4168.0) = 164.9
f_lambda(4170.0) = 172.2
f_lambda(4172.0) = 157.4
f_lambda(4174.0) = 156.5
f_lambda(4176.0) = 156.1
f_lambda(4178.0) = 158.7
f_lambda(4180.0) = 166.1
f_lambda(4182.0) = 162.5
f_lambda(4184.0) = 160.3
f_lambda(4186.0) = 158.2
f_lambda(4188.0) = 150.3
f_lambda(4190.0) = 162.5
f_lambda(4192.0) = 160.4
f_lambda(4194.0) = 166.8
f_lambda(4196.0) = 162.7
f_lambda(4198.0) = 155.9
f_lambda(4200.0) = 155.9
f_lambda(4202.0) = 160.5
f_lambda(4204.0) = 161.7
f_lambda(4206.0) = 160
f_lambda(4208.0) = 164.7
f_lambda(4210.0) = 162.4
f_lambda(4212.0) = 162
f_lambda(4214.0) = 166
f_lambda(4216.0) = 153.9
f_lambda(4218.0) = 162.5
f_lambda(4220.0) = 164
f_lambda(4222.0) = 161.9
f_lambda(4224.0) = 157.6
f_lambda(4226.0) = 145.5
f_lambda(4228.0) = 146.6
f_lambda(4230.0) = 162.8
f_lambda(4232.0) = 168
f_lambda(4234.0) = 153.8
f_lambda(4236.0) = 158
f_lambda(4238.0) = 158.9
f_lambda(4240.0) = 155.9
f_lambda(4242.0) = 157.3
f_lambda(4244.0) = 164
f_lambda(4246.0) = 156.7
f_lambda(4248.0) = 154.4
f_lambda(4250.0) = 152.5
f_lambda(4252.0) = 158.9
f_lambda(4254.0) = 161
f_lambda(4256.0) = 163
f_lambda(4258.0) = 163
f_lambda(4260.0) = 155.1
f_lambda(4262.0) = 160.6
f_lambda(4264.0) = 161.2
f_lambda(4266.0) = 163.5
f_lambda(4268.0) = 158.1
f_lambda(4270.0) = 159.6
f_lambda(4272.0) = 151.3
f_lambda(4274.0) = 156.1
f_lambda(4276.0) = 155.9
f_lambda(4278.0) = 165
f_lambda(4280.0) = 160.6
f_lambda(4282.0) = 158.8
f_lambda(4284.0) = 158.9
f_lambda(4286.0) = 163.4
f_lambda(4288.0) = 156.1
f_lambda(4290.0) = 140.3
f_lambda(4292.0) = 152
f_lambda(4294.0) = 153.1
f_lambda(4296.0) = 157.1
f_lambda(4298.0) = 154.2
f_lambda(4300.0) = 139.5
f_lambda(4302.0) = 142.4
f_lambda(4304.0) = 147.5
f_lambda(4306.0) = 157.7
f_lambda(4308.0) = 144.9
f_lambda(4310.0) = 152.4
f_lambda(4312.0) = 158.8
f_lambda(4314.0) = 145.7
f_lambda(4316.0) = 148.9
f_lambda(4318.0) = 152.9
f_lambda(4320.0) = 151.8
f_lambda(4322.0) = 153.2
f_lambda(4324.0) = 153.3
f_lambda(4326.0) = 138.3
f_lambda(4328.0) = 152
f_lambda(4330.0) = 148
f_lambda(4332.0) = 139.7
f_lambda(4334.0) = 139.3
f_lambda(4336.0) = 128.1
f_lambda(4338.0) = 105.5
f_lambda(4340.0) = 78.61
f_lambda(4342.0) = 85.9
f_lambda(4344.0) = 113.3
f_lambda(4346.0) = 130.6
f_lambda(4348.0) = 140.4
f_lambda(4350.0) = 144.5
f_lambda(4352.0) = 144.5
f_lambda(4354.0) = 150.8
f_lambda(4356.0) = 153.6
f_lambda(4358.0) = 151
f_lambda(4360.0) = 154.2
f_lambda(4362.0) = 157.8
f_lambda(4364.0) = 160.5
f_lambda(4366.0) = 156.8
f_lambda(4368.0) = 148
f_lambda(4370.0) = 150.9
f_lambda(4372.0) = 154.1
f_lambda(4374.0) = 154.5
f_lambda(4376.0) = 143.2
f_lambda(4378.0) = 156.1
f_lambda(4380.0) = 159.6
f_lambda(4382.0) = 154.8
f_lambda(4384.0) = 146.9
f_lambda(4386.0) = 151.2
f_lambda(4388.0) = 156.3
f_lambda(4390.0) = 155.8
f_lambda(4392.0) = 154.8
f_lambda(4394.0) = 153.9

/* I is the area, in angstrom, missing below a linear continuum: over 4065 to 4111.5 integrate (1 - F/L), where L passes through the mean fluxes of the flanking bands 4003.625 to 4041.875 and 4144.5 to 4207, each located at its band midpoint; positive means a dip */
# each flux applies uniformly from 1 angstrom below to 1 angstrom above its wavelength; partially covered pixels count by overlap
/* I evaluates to 5.9 angstrom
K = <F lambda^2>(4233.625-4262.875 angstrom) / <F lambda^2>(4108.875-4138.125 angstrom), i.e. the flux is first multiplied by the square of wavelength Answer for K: 1.1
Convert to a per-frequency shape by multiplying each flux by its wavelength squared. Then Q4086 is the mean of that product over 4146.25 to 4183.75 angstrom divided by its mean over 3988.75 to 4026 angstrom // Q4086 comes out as 1.1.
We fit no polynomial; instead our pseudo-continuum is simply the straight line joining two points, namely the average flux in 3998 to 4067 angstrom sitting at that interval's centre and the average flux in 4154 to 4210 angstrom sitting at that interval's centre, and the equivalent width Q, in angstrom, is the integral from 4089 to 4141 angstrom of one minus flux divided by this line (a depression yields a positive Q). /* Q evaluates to 5.7 angstrom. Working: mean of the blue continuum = 167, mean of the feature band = 146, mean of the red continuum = 161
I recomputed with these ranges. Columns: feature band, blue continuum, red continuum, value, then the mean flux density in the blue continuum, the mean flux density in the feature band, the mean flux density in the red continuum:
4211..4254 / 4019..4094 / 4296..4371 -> -2.3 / 163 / 158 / 143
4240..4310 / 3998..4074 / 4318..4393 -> -3.0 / 166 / 156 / 144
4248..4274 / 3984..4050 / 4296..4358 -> -2.3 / 166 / 159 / 140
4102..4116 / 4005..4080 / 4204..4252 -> 2.7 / 165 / 132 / 159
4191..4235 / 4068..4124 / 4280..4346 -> -4.7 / 146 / 160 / 143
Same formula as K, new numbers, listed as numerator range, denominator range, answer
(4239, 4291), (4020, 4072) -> 1.06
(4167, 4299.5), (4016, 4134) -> 1.10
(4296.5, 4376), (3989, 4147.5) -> 1.03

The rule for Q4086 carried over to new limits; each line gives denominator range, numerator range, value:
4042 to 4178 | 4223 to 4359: 1.05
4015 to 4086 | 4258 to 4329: 1.05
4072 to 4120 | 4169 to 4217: 1.17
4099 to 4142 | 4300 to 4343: 1.04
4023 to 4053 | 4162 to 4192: 1.03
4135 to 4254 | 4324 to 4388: 0.96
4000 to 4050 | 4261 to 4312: 1.05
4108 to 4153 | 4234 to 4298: 1.06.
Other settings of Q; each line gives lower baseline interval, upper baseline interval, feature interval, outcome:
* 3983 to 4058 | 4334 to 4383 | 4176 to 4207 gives -1.4 angstrom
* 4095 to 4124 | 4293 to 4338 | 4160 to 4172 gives -2.2 angstrom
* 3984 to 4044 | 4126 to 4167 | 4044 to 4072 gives 0.2 angstrom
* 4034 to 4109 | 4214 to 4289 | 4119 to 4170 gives -2.1 angstrom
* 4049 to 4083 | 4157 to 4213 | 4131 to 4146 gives 0.1 angstrom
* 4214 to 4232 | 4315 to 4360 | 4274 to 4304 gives -1.7 angstrom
